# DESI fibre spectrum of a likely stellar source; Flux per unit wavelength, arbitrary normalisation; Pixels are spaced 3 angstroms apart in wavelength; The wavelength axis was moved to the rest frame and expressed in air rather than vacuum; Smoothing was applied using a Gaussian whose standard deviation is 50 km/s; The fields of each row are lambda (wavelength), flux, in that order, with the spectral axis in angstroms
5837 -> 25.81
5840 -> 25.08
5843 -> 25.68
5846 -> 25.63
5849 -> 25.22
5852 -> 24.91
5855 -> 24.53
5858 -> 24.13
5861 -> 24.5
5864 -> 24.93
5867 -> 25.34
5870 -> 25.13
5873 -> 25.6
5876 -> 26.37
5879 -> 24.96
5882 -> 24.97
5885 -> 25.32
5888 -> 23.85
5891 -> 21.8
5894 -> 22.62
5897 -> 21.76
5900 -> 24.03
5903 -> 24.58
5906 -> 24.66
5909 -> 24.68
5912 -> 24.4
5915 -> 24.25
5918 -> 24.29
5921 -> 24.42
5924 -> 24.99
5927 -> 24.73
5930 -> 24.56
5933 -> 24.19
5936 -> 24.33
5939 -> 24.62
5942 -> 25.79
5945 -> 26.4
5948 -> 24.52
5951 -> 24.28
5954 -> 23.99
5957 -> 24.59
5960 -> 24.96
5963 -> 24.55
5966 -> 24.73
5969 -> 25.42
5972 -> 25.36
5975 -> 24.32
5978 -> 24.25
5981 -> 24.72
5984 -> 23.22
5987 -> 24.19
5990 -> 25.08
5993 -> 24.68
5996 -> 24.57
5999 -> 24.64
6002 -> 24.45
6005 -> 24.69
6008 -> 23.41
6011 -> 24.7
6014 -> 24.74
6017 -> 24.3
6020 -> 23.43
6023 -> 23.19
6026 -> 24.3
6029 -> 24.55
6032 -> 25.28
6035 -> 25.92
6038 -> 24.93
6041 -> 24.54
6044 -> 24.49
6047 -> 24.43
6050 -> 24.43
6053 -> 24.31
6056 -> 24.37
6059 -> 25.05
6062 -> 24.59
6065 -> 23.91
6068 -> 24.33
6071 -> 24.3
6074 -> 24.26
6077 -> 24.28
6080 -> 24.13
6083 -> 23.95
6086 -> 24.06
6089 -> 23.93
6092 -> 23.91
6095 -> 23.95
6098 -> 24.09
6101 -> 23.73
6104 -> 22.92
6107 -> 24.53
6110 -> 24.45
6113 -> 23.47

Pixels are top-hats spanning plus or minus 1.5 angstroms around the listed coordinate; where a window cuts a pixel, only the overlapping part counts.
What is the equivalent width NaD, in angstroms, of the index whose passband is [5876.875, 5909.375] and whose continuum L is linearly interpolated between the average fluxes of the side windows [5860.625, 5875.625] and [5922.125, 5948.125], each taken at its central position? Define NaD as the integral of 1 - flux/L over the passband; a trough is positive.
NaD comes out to 1.5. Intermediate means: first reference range 25.2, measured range 24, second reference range 24.9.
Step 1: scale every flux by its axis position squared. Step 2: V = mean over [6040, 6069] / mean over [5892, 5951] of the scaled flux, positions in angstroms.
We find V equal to 1.0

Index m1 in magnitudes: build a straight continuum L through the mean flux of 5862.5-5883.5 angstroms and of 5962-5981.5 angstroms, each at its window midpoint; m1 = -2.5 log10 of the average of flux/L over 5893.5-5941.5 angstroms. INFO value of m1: 0.036 mag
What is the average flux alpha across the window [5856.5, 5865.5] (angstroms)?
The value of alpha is 24.5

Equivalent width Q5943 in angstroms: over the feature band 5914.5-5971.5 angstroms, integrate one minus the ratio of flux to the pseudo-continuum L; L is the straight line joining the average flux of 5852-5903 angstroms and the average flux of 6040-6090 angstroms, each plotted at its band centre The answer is -0.9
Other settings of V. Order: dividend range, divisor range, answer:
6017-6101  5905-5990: 1.02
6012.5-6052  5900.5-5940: 1.04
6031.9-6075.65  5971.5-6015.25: 1.03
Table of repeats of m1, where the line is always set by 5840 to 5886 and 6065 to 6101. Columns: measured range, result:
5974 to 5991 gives 0.01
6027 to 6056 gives -0.02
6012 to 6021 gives 0.01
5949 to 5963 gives 0.01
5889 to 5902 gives 0.11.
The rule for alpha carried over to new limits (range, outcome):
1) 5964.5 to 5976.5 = 25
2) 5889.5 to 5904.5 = 23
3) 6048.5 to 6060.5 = 24.5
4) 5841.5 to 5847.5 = 25.7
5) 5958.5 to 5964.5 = 24.8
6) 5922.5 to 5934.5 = 24.6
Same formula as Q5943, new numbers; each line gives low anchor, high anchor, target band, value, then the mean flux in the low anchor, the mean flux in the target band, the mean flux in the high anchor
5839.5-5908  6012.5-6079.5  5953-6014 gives -0.1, 24.6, 24.5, 24.4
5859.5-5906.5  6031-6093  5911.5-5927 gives -0.1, 24.4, 24.5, 24.4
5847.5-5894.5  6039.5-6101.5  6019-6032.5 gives 0.1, 24.7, 24.1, 24.2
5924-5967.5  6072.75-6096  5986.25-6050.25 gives -0.3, 24.7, 24.5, 24.1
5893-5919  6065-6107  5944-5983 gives -1.3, 23.9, 24.7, 24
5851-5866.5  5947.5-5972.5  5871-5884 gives -0.4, 24.6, 25.5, 24.7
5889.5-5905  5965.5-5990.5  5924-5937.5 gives -0.5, 23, 24.5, 24.6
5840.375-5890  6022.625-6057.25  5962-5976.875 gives -0.1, 25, 24.9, 24.6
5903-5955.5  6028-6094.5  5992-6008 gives 0.0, 24.7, 24.5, 24.4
